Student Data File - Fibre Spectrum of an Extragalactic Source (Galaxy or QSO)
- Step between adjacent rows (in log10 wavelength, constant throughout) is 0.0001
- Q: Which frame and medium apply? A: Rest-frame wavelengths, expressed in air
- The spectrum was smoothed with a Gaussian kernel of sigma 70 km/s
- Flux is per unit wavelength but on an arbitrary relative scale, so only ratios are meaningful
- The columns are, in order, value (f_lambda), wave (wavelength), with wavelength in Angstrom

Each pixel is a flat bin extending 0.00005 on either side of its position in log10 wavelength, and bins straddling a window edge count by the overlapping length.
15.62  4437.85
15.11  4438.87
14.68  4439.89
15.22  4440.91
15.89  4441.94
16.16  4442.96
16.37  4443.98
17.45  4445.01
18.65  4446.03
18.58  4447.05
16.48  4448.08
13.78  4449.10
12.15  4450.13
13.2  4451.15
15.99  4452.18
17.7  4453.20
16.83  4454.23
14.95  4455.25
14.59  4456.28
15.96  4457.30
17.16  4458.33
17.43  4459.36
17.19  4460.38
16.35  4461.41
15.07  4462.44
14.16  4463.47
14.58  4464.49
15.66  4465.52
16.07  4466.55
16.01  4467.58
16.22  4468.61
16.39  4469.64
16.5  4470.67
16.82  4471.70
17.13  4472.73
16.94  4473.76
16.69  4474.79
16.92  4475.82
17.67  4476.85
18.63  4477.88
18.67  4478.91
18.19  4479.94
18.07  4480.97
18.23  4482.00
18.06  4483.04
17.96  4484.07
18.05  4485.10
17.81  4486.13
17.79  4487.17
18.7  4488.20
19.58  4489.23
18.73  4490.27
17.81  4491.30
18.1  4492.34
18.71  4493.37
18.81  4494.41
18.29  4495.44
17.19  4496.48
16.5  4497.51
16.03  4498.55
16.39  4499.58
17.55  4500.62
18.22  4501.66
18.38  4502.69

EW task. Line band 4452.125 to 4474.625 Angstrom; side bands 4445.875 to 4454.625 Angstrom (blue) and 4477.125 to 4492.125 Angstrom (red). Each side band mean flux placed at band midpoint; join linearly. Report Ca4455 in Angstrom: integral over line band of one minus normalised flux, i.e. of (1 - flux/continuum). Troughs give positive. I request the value 0.8 Angstrom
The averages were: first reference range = 15.8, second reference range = 18.3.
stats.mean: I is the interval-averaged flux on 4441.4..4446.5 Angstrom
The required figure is 16.9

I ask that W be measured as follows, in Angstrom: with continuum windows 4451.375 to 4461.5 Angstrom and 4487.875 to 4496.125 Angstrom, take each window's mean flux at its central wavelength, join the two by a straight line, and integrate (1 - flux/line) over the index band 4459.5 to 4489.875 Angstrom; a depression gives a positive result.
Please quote 0.6 Angstrom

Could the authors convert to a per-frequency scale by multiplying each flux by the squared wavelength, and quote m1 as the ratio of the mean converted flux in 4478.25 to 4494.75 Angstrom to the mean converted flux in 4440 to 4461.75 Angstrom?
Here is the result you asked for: 1.2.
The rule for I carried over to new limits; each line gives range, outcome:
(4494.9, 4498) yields 17.4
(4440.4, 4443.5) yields 15.8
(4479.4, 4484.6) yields 18.1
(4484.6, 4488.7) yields 18.1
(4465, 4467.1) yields 15.8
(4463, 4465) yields 14.4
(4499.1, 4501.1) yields 16.9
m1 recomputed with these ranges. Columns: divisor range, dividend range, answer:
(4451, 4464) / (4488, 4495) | 1.18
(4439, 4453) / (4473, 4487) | 1.15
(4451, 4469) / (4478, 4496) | 1.17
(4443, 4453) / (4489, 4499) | 1.15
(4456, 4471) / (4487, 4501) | 1.13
